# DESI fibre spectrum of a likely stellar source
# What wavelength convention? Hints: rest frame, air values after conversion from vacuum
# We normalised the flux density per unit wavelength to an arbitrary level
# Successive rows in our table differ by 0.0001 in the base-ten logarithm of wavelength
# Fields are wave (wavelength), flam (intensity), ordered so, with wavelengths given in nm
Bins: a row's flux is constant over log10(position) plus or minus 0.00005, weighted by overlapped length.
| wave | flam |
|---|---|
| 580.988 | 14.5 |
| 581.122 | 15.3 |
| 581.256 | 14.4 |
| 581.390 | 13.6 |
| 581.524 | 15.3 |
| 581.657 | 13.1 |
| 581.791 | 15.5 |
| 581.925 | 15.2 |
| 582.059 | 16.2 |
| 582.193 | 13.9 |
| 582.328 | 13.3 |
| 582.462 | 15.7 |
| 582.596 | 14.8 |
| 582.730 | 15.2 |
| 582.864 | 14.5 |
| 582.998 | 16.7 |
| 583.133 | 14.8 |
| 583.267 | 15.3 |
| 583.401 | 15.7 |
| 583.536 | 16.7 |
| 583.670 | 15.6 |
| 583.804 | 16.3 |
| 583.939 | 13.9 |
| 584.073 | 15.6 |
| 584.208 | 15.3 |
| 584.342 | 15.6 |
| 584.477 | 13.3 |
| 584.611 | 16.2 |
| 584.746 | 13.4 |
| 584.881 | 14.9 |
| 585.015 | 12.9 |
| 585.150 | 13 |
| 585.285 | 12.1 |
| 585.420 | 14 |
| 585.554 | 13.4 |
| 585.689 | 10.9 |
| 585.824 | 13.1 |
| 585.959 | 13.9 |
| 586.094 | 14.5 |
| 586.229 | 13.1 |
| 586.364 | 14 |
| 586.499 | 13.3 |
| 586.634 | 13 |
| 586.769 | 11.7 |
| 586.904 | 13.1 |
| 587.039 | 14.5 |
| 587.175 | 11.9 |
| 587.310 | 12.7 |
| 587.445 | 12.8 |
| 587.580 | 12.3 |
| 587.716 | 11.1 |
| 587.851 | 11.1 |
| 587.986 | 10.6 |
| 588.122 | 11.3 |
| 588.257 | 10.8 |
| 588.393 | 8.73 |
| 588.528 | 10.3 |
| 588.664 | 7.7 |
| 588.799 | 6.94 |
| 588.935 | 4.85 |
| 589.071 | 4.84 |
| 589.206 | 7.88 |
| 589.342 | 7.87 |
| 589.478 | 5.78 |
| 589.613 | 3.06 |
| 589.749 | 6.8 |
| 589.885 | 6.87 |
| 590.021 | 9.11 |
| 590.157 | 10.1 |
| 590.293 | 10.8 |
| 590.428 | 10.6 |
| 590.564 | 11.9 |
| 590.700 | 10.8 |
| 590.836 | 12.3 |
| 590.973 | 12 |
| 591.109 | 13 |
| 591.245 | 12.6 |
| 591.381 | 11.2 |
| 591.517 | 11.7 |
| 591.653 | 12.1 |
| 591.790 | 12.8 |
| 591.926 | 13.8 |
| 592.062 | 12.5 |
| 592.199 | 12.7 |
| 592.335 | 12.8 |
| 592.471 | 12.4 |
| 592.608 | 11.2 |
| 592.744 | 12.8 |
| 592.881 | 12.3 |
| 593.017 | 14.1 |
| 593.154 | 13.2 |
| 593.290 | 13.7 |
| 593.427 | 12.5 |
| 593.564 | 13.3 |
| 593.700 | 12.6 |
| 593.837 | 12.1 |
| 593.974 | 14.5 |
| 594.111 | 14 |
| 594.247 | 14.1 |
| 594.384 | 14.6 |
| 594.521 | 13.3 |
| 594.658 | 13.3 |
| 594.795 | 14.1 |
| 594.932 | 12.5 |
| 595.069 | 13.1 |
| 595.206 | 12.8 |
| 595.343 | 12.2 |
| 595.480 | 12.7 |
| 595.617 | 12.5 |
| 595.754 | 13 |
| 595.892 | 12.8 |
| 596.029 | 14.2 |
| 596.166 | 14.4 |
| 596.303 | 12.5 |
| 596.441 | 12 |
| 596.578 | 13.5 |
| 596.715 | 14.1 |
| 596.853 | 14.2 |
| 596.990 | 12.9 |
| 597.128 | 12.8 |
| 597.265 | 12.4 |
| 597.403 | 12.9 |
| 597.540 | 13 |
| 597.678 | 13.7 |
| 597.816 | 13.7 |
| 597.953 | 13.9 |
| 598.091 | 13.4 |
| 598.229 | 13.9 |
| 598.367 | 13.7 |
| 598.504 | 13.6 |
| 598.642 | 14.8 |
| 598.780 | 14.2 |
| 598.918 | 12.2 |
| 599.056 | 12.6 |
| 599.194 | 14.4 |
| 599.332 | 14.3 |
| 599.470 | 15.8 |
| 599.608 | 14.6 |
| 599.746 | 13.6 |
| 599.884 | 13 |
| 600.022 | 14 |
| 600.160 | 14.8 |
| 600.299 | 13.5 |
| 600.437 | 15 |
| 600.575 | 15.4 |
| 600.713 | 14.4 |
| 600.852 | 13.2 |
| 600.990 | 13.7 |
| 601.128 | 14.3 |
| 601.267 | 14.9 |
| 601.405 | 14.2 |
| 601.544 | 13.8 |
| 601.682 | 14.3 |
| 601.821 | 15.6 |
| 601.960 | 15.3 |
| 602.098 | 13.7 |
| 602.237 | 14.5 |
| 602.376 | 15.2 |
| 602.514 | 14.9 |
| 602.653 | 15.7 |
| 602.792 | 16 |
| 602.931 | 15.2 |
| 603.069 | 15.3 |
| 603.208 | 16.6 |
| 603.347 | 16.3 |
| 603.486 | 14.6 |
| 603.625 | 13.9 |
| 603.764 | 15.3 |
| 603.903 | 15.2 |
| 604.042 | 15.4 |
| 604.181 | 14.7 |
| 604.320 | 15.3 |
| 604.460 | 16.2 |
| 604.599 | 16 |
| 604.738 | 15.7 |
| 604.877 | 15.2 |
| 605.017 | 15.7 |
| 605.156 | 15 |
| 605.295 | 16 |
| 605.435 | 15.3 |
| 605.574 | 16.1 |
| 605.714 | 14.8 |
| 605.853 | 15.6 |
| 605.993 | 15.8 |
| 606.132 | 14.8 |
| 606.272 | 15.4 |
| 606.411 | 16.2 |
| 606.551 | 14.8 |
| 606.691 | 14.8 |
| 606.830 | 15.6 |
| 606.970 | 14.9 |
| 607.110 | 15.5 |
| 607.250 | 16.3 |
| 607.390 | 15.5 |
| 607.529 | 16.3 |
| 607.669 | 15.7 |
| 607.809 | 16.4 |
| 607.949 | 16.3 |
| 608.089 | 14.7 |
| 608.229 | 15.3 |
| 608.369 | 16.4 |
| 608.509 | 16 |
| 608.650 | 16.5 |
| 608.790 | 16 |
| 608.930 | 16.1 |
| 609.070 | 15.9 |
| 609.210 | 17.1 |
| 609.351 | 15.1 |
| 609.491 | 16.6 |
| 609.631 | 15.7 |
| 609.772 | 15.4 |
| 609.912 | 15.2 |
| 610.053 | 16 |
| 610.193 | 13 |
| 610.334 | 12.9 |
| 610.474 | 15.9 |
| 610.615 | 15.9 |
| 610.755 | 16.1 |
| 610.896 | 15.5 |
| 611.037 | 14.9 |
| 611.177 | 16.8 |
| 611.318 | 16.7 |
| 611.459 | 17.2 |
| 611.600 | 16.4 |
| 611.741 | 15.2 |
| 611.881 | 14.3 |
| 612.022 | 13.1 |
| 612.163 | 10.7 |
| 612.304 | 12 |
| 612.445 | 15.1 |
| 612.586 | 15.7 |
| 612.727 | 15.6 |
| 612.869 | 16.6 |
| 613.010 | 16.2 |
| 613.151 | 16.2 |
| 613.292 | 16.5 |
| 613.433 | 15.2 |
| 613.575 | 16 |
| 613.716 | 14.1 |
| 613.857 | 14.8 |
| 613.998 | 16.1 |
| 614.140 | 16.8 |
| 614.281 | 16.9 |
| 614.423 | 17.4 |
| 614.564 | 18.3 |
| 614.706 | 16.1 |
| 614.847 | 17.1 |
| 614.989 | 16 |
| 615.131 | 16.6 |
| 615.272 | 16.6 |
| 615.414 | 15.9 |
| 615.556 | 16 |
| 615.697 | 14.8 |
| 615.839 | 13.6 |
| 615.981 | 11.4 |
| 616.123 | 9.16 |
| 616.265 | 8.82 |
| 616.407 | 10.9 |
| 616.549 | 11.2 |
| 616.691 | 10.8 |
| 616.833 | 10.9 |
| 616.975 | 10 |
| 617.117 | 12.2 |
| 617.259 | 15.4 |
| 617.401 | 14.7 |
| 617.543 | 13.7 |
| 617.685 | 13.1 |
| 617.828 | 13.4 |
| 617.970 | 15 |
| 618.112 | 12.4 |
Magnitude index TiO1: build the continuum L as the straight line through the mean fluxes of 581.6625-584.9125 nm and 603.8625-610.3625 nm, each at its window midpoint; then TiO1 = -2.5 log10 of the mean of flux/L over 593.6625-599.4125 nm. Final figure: 0.150 mag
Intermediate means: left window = 15.1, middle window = 13.4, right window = 15.6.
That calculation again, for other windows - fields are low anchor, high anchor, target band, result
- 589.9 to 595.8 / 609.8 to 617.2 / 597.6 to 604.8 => -0.09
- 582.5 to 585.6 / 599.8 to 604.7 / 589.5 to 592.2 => 0.35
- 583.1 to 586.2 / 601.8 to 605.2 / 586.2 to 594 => 0.30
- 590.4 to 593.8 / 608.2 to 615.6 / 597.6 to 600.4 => -0.02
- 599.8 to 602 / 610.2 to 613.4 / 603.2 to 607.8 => -0.06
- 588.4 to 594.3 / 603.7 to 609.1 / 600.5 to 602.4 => -0.03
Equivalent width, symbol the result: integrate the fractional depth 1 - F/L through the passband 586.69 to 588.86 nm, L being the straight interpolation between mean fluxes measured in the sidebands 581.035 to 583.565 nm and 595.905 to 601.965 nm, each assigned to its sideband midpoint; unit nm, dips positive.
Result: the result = 0.52 nm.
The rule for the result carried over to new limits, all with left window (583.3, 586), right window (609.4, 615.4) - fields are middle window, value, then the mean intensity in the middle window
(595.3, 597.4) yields 0.250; 13.1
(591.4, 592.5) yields 0.158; 12.5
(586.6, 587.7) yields 0.134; 12.7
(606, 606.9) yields 0.001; 15.3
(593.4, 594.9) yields 0.128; 13.5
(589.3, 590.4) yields 0.522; 7.66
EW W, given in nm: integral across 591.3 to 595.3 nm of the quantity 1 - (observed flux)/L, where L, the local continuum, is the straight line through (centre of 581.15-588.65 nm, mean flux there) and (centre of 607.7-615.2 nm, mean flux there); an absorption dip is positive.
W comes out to 0.38 nm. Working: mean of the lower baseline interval 13.7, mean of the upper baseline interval 15.7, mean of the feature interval 13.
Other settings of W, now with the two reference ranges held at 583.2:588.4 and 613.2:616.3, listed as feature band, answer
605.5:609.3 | -0.24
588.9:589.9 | 0.56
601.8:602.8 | -0.04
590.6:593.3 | 0.26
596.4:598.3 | 0.11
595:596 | 0.09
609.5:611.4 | -0.06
